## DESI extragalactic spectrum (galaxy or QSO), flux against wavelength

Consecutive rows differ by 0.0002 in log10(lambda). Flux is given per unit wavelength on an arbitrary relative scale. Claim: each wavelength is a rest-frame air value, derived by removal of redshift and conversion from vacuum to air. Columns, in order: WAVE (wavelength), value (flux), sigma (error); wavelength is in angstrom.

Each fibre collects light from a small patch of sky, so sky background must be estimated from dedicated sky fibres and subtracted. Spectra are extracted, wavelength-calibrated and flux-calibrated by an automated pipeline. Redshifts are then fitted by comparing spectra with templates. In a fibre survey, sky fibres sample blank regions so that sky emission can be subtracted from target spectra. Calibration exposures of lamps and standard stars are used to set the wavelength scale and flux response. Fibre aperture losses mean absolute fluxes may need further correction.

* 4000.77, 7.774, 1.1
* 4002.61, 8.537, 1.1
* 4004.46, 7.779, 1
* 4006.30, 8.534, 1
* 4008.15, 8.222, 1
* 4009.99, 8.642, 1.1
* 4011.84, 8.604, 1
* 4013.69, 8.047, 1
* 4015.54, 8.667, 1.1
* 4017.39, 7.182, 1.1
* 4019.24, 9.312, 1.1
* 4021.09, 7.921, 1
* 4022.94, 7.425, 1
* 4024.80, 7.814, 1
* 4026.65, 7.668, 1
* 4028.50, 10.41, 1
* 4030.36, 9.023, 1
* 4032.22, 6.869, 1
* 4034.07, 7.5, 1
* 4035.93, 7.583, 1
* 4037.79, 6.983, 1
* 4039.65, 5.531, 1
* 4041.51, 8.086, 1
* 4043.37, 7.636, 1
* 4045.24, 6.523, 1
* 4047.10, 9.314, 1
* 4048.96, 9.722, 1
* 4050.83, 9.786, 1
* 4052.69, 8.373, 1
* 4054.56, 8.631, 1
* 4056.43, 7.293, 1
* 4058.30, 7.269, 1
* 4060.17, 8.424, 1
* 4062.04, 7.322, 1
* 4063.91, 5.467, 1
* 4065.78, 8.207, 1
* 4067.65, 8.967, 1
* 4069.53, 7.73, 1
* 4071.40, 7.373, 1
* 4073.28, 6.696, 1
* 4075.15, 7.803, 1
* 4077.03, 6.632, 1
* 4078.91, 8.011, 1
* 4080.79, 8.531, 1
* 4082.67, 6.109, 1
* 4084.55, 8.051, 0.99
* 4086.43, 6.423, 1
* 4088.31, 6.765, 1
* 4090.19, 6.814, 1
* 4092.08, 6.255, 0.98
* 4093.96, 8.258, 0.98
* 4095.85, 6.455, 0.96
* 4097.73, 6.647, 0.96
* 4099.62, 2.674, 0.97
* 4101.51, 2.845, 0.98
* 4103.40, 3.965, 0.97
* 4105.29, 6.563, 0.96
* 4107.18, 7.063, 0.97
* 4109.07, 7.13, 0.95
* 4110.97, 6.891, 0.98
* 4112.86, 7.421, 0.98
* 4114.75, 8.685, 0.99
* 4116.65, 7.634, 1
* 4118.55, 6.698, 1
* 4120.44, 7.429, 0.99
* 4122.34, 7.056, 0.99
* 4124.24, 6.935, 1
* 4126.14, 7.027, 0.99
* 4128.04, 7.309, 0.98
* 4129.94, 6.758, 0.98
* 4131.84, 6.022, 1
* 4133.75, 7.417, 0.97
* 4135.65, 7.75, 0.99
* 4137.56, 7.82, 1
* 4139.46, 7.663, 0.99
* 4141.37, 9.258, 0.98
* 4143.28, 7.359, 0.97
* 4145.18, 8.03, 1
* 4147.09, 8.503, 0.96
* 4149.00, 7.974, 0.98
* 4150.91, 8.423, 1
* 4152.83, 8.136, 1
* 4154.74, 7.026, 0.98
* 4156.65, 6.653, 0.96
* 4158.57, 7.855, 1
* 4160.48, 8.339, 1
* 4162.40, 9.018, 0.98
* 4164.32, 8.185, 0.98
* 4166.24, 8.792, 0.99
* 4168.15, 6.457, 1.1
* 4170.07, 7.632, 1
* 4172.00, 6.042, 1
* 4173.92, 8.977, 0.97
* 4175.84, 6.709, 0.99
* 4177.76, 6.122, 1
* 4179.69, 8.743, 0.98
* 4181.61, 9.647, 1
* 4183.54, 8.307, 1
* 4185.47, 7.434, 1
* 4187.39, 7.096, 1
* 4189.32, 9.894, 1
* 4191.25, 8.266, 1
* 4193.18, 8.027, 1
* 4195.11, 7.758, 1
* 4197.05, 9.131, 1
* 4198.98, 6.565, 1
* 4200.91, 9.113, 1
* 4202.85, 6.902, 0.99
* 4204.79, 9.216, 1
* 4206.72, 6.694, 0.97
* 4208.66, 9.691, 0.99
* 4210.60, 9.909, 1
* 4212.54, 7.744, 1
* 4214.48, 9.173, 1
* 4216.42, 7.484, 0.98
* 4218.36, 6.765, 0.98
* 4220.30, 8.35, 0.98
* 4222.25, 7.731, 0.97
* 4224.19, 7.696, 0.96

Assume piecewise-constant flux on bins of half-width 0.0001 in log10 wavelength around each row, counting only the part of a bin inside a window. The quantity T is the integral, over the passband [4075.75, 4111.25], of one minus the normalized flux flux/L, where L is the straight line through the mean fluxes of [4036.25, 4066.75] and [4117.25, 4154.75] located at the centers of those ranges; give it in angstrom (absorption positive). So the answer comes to 5.7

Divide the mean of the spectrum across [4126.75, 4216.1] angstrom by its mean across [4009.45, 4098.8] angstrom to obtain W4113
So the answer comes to 1.03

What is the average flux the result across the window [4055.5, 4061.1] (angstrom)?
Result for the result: 7.66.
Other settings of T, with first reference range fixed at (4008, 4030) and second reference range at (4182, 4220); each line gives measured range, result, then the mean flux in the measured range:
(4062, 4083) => 2.2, 7.44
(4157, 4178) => 1.4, 7.67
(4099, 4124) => 5.7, 6.38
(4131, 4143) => 0.9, 7.65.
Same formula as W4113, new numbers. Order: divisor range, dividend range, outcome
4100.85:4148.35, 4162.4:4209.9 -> 1.12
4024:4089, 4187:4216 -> 1.08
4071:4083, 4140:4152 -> 1.12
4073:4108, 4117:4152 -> 1.17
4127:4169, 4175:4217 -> 1.05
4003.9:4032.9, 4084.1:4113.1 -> 0.75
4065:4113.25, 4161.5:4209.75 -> 1.19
